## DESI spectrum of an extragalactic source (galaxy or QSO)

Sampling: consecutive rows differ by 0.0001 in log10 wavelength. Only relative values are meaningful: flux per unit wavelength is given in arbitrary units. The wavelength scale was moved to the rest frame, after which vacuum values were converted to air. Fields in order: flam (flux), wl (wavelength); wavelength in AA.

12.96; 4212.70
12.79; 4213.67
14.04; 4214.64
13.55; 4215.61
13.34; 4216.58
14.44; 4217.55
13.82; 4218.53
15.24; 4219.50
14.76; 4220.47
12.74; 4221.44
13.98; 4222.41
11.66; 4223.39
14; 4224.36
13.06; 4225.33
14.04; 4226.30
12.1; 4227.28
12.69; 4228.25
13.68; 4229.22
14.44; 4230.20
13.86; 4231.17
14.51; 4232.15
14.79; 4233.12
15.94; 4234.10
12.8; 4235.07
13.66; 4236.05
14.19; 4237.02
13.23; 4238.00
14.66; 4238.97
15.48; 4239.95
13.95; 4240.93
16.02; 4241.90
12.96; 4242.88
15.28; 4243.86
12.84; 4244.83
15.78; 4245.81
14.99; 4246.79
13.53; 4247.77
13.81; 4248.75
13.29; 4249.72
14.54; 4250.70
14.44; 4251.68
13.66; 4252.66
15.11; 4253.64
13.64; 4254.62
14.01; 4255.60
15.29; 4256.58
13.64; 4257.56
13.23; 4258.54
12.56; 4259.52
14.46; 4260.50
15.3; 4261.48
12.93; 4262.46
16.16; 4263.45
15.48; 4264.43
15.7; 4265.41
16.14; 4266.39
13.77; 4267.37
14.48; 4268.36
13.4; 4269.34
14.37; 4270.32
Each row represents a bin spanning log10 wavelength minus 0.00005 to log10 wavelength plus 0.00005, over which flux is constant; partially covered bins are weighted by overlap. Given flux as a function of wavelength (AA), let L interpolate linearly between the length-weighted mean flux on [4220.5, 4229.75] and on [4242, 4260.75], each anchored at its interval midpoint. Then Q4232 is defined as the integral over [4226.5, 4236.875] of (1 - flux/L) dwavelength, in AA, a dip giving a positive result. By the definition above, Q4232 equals -0.3 AA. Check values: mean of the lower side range 13.2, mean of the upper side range 14.1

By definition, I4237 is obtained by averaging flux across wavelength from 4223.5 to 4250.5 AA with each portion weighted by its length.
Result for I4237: 14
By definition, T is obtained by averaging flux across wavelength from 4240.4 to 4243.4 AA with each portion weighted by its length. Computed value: 14.3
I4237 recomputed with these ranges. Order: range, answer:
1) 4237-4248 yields 14.4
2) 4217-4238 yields 13.8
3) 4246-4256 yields 14.1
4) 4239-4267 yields 14.4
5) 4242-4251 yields 14.2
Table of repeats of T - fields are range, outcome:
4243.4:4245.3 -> 14.1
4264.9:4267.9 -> 15.2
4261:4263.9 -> 14.7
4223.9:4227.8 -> 13.3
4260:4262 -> 14.9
